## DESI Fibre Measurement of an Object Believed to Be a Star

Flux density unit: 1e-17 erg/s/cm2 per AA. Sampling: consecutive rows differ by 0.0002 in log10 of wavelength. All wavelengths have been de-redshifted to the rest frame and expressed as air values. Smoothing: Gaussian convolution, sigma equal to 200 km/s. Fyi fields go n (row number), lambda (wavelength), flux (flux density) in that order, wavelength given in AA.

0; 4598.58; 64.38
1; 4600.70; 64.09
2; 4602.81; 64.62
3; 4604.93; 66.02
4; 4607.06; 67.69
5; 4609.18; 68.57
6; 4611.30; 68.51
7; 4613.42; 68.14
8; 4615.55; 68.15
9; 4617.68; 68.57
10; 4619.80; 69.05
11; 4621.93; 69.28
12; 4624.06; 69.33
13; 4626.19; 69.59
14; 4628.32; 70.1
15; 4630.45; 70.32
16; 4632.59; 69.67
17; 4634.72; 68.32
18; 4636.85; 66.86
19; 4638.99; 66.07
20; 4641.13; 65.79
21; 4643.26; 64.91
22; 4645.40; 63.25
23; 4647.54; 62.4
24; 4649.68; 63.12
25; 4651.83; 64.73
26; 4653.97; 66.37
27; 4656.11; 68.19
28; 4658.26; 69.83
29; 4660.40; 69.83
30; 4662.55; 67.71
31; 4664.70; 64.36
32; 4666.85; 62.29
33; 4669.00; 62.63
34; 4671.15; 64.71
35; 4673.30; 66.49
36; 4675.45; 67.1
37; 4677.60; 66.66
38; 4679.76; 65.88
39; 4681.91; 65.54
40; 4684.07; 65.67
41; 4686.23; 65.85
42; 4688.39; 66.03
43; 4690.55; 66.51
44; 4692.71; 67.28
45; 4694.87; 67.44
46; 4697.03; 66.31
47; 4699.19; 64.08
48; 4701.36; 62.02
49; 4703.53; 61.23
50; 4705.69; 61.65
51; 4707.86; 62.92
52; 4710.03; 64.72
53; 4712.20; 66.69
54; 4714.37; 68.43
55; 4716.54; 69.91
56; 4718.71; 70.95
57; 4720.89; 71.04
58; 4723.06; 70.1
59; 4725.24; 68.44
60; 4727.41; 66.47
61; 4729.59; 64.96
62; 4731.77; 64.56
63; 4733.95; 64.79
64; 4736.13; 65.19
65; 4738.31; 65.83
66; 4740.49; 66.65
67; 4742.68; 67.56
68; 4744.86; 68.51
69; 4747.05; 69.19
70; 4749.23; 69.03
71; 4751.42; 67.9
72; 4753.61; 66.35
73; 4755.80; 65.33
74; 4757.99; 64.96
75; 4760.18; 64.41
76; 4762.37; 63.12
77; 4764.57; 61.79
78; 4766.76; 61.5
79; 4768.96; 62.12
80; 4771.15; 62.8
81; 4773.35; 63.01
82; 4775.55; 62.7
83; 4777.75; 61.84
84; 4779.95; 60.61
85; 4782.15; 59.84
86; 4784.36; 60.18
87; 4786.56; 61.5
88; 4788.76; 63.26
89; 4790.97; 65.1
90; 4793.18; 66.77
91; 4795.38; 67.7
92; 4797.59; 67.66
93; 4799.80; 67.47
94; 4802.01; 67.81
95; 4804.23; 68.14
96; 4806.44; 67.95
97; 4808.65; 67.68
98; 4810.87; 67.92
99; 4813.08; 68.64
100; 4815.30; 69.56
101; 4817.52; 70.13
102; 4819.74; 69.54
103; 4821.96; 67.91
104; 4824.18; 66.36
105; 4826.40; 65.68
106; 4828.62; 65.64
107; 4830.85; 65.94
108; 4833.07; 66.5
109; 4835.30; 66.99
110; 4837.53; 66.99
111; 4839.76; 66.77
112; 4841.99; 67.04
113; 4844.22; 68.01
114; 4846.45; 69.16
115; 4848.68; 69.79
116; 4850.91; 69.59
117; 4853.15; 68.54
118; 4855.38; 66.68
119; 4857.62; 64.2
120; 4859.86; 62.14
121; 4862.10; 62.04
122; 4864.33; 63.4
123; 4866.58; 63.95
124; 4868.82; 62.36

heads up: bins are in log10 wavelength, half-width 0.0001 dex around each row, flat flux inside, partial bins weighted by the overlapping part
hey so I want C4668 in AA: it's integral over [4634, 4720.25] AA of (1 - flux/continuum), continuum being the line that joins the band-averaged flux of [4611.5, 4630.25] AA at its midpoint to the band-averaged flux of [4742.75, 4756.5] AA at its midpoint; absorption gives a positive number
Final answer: 3.4 AA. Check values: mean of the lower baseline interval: 69.1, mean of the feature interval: 65.8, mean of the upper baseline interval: 67.8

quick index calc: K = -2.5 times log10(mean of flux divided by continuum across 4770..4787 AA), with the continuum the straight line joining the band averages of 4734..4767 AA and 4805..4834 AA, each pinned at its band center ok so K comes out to 0.09 mag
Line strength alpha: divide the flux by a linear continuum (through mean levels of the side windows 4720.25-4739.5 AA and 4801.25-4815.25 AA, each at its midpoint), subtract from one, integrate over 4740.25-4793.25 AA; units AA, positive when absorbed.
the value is 2.5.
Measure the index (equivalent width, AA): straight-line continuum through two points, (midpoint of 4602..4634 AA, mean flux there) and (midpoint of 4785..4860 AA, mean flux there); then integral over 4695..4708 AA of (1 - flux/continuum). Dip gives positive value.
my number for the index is 0.9 AA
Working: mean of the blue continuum 68.5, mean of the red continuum 67.1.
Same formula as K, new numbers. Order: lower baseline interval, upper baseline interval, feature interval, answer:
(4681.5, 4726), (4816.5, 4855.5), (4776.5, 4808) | 0.04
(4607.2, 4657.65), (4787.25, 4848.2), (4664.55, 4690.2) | 0.03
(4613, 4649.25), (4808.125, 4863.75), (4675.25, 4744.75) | 0.02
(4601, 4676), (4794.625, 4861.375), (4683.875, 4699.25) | 0.01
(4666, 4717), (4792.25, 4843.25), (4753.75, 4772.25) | 0.05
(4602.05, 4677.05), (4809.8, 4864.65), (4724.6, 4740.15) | 0.02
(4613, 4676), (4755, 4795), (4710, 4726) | -0.07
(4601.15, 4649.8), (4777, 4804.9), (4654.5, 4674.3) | 0.01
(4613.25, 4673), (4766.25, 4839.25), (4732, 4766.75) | 0.00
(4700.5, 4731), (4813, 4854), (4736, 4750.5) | -0.01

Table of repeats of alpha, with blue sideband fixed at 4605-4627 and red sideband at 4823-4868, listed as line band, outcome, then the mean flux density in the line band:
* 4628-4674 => 1.3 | 66.2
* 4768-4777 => 0.6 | 62.7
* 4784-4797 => 0.5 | 64.5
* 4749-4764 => 0.4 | 65.5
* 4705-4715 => 0.4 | 64.8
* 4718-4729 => -0.3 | 69.1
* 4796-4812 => -0.3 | 67.8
